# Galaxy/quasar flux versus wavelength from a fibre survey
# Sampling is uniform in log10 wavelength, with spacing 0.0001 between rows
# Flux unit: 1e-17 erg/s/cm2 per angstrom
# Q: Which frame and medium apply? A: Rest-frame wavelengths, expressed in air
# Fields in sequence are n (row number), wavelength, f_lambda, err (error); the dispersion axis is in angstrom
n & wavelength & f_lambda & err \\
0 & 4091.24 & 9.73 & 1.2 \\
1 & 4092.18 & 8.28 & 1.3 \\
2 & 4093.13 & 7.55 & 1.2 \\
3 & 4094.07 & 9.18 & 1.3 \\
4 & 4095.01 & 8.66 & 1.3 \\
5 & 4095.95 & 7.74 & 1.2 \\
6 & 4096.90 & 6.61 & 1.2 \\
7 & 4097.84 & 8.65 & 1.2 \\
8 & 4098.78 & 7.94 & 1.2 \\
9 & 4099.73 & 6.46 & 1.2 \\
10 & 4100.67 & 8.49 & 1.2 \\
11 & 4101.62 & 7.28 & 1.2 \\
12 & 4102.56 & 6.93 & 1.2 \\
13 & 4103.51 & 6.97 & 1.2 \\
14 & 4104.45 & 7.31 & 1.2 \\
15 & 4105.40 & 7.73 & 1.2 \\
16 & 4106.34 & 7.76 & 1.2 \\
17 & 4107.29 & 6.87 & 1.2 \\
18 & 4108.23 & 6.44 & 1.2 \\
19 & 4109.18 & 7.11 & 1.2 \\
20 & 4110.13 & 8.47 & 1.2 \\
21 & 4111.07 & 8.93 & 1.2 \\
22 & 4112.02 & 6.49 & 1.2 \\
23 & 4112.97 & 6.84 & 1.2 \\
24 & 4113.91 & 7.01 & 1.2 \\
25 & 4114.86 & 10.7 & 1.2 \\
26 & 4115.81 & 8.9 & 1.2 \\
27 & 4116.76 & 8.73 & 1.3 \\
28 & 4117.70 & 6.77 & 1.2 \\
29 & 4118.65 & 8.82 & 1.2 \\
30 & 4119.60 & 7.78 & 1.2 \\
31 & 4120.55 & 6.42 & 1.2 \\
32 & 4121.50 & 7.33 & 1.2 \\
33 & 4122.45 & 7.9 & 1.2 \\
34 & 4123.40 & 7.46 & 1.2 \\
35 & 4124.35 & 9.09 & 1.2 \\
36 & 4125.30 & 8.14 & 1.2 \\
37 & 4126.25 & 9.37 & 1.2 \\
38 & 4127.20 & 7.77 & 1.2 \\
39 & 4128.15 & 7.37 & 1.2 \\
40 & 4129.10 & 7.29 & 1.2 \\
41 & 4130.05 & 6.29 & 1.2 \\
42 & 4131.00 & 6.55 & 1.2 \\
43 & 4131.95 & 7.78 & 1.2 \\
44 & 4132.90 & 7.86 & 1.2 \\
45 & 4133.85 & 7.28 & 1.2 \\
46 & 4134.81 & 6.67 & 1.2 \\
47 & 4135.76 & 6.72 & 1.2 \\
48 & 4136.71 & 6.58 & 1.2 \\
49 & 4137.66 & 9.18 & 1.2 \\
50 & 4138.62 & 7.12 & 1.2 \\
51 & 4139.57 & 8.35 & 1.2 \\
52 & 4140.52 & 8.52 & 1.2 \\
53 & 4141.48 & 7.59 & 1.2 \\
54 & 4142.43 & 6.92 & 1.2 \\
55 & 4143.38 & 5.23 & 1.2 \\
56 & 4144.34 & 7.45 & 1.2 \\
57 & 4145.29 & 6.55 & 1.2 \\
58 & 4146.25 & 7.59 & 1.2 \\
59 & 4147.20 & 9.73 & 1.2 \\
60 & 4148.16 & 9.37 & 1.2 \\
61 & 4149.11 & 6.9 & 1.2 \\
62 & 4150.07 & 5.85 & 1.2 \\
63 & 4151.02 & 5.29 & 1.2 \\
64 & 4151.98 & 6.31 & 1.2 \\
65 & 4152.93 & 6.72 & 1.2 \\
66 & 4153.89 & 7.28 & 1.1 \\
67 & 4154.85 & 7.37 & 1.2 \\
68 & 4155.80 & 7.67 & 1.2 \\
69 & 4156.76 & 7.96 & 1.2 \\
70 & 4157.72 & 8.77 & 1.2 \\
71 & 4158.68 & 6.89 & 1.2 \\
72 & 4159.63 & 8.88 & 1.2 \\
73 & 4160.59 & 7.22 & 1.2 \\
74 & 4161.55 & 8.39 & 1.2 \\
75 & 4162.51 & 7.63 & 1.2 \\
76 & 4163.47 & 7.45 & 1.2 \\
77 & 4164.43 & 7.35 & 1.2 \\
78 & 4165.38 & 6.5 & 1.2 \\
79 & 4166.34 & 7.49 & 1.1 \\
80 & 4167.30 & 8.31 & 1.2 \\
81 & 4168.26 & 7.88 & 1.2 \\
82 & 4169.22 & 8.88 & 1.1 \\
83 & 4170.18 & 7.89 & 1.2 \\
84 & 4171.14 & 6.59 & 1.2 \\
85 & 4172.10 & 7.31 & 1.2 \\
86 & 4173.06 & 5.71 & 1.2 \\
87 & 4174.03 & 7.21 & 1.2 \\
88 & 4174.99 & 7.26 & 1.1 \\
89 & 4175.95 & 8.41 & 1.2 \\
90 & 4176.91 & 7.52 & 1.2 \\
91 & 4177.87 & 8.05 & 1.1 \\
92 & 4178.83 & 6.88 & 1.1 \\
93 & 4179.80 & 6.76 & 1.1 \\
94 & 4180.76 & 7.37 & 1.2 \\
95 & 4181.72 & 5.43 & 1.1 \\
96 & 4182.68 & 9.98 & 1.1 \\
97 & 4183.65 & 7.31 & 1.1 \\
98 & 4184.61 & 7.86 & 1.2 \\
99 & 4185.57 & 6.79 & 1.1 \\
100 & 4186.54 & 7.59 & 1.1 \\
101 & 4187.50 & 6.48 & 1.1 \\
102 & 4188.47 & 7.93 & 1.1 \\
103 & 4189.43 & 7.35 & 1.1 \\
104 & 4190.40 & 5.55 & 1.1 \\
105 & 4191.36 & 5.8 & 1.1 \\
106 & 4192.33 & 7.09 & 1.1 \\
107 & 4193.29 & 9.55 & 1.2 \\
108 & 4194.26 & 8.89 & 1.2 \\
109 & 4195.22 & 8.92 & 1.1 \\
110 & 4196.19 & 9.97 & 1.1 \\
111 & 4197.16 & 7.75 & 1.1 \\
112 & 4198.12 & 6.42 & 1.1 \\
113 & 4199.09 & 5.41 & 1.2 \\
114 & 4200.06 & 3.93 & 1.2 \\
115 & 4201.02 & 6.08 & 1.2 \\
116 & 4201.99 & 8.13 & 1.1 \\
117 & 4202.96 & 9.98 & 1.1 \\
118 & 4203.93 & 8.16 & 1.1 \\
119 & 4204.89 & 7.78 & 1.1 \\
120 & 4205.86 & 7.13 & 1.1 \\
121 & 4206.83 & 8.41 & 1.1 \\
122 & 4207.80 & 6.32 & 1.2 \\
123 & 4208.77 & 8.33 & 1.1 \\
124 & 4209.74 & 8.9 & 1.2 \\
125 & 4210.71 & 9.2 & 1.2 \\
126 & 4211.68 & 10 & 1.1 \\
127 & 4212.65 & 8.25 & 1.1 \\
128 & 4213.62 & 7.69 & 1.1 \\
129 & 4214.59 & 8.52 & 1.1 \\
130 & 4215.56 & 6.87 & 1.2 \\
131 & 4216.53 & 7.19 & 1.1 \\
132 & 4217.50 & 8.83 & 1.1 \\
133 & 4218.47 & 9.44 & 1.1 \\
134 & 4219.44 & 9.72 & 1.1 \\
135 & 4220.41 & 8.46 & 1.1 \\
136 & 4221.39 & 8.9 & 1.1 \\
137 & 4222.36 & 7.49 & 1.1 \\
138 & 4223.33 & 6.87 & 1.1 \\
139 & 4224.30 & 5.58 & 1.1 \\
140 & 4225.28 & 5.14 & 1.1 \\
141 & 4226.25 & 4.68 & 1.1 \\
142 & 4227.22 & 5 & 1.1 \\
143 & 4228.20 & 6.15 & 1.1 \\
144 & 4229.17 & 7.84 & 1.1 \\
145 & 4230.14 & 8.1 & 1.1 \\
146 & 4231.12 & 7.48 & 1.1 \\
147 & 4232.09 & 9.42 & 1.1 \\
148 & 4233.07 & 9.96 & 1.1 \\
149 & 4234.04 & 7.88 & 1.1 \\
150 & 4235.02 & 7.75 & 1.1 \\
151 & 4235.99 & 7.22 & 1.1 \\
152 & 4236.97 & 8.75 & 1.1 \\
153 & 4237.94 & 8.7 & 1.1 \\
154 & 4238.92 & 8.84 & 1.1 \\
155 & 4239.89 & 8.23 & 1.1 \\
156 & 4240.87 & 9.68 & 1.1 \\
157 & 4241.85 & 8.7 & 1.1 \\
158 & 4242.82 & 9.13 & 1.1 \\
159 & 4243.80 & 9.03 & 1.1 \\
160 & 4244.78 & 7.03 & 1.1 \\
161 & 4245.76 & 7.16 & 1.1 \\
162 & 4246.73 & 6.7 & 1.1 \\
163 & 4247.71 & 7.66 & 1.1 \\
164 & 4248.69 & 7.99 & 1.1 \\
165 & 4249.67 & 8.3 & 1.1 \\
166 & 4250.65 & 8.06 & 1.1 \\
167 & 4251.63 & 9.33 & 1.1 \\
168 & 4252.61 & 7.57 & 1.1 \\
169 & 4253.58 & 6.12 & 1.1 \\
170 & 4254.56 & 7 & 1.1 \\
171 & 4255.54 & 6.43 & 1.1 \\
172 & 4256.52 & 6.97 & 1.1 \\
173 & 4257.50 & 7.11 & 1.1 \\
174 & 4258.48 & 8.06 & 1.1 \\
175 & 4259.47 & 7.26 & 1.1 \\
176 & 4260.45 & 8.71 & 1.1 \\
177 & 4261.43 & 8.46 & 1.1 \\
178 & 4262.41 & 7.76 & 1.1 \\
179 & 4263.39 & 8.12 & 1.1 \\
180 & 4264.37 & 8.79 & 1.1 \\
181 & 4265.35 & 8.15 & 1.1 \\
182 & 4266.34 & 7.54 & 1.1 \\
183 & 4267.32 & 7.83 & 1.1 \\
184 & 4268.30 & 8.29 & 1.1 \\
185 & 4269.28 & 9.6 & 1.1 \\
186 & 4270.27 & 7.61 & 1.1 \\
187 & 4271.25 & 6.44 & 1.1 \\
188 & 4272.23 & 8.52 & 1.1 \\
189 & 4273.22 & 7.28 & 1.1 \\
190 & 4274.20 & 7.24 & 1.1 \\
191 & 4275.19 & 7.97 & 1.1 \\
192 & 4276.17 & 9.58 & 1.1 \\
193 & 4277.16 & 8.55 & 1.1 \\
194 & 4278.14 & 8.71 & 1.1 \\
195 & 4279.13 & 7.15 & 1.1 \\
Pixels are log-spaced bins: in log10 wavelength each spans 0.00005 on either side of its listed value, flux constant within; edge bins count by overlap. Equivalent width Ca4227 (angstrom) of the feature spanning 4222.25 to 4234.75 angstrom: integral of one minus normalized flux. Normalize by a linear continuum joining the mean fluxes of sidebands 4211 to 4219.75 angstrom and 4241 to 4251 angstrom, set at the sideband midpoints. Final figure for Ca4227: 1.9 angstrom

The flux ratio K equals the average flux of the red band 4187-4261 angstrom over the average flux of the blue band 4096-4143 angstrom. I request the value 1.0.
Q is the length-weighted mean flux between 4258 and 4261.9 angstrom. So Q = 8.11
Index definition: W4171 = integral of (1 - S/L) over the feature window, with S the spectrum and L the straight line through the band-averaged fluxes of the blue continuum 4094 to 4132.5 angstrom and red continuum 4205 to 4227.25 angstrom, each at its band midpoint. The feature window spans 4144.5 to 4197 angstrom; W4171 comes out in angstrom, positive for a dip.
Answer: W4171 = 1.4 angstrom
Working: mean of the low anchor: 7.7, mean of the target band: 7.51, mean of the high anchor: 7.75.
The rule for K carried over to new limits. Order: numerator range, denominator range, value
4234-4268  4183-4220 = 1.02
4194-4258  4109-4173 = 1.03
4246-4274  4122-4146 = 1.04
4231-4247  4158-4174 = 1.11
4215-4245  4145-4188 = 1.06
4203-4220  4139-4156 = 1.15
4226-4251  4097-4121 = 1.04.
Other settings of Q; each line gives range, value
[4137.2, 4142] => 8.13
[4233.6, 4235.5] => 7.79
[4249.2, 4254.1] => 7.88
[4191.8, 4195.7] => 8.59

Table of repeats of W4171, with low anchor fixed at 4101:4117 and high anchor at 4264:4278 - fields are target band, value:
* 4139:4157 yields 1.1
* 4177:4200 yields 1.5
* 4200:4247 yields 0.5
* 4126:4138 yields 0.5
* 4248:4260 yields 0.8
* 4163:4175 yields 0.7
